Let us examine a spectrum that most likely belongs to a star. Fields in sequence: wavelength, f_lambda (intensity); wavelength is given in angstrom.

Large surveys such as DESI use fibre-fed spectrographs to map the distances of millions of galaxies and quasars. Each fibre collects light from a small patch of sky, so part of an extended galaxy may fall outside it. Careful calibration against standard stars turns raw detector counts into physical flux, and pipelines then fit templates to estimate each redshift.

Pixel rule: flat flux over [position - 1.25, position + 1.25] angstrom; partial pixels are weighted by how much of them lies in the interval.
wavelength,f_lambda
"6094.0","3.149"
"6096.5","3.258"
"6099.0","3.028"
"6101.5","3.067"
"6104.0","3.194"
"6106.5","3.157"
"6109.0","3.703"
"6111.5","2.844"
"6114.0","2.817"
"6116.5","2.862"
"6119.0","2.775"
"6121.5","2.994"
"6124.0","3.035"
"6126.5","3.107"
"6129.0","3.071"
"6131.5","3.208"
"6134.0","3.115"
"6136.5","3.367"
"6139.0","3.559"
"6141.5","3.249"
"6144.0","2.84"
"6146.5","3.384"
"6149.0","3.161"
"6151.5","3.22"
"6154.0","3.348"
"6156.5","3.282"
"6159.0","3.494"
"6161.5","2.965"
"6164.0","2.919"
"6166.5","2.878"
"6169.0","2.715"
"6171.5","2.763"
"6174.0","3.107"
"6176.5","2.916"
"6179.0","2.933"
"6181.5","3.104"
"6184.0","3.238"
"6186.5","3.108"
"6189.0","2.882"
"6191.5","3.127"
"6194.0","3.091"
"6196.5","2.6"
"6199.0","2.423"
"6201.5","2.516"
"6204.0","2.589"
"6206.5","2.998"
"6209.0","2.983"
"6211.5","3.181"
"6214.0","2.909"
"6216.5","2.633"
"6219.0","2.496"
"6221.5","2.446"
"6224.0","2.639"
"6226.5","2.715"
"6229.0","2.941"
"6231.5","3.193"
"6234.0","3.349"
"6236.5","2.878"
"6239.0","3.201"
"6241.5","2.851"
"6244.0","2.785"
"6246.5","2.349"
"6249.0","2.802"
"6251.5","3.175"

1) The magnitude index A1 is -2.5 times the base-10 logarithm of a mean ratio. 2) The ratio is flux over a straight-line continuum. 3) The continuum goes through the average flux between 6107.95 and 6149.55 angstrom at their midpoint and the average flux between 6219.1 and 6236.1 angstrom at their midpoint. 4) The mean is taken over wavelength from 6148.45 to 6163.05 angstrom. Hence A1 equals -0.07 mag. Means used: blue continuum 3.12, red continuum 2.85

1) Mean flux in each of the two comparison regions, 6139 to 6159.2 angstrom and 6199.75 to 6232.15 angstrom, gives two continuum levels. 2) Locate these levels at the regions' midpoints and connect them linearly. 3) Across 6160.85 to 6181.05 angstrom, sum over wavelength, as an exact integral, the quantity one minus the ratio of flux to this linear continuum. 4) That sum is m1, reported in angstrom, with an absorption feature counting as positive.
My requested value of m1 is 1.2 angstrom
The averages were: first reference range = 3.25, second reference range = 2.77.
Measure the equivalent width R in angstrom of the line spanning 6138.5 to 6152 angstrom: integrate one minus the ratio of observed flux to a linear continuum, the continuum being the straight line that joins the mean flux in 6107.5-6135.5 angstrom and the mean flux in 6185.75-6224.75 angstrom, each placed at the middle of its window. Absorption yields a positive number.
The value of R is -1.1 angstrom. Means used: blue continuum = 3.05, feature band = 3.22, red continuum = 2.79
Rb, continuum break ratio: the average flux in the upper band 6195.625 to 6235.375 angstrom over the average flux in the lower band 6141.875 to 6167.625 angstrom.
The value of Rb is 0.88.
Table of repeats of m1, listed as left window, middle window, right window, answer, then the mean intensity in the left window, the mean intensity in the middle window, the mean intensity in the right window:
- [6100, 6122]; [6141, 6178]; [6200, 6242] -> -1.46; 3.05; 3.08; 2.85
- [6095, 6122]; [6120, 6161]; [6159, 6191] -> -2.44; 3.07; 3.21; 2.99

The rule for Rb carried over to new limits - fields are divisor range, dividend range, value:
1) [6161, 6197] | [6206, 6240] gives 0.98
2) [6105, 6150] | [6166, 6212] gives 0.93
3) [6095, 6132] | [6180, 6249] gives 0.93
